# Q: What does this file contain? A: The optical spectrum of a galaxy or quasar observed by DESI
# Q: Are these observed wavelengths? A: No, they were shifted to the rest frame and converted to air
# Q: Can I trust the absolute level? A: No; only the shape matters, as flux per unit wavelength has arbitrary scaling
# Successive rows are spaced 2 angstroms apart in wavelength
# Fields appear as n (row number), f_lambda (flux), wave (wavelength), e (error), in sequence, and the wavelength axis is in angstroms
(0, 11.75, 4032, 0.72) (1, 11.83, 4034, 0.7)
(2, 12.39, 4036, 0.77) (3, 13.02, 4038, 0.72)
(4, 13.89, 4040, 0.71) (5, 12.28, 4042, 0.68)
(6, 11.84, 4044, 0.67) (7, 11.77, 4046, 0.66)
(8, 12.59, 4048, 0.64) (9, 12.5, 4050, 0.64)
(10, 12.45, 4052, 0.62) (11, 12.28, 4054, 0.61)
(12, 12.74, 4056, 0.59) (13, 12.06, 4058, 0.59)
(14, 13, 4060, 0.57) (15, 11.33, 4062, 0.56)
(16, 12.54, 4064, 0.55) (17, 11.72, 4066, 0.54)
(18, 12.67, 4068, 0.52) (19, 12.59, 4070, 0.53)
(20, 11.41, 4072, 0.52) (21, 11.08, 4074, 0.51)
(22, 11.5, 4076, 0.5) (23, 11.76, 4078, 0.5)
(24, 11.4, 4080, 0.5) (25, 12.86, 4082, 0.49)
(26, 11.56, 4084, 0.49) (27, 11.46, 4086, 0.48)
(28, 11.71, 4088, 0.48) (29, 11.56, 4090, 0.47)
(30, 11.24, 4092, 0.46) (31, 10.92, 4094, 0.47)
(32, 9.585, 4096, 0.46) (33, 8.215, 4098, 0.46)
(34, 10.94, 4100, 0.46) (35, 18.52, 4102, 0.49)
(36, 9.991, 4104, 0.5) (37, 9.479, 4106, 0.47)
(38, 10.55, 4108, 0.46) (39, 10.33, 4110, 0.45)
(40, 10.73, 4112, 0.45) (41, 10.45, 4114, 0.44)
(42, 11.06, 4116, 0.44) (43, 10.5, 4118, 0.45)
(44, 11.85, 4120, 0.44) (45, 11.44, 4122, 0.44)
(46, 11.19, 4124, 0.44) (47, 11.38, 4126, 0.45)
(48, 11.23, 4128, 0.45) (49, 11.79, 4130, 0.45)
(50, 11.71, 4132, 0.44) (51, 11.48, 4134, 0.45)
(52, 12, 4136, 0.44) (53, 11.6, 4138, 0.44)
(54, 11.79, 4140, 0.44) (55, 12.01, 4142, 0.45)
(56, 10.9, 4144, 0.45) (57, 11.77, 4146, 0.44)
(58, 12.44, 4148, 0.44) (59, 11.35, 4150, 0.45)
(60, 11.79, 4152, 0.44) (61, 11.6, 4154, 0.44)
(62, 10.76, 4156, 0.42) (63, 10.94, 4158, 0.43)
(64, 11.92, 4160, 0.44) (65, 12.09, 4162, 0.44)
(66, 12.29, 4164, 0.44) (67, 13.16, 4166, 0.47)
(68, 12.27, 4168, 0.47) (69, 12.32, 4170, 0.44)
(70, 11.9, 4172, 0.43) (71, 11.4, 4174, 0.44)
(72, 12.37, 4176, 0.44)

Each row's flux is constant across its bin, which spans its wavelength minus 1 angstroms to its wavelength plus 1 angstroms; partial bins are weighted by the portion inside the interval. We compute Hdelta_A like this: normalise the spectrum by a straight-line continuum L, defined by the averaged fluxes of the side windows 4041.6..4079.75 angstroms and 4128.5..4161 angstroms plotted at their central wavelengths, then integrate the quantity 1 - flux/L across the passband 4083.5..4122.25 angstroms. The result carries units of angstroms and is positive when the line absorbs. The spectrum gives 2.5 angstroms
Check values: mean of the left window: 12.1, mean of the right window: 11.6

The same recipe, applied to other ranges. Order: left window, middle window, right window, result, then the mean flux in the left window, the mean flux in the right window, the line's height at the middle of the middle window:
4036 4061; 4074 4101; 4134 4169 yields 2.5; 12.5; 11.8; 12.3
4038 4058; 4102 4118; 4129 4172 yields 1.6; 12.5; 11.8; 12.1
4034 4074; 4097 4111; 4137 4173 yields 1.1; 12.3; 11.8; 12.1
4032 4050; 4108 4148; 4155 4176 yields 2.4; 12.4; 11.9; 12.1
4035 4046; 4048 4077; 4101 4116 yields 0.2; 12.6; 11.4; 12.2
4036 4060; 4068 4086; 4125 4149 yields 0.6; 12.5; 11.7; 12.2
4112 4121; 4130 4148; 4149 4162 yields -0.8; 10.9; 11.4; 11.2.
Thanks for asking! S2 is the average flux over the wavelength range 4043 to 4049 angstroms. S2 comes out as 12.1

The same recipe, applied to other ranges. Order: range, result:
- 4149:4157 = 11.4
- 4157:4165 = 11.8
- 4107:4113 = 10.5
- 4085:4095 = 11.4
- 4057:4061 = 12.5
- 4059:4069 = 12.3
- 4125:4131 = 11.5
